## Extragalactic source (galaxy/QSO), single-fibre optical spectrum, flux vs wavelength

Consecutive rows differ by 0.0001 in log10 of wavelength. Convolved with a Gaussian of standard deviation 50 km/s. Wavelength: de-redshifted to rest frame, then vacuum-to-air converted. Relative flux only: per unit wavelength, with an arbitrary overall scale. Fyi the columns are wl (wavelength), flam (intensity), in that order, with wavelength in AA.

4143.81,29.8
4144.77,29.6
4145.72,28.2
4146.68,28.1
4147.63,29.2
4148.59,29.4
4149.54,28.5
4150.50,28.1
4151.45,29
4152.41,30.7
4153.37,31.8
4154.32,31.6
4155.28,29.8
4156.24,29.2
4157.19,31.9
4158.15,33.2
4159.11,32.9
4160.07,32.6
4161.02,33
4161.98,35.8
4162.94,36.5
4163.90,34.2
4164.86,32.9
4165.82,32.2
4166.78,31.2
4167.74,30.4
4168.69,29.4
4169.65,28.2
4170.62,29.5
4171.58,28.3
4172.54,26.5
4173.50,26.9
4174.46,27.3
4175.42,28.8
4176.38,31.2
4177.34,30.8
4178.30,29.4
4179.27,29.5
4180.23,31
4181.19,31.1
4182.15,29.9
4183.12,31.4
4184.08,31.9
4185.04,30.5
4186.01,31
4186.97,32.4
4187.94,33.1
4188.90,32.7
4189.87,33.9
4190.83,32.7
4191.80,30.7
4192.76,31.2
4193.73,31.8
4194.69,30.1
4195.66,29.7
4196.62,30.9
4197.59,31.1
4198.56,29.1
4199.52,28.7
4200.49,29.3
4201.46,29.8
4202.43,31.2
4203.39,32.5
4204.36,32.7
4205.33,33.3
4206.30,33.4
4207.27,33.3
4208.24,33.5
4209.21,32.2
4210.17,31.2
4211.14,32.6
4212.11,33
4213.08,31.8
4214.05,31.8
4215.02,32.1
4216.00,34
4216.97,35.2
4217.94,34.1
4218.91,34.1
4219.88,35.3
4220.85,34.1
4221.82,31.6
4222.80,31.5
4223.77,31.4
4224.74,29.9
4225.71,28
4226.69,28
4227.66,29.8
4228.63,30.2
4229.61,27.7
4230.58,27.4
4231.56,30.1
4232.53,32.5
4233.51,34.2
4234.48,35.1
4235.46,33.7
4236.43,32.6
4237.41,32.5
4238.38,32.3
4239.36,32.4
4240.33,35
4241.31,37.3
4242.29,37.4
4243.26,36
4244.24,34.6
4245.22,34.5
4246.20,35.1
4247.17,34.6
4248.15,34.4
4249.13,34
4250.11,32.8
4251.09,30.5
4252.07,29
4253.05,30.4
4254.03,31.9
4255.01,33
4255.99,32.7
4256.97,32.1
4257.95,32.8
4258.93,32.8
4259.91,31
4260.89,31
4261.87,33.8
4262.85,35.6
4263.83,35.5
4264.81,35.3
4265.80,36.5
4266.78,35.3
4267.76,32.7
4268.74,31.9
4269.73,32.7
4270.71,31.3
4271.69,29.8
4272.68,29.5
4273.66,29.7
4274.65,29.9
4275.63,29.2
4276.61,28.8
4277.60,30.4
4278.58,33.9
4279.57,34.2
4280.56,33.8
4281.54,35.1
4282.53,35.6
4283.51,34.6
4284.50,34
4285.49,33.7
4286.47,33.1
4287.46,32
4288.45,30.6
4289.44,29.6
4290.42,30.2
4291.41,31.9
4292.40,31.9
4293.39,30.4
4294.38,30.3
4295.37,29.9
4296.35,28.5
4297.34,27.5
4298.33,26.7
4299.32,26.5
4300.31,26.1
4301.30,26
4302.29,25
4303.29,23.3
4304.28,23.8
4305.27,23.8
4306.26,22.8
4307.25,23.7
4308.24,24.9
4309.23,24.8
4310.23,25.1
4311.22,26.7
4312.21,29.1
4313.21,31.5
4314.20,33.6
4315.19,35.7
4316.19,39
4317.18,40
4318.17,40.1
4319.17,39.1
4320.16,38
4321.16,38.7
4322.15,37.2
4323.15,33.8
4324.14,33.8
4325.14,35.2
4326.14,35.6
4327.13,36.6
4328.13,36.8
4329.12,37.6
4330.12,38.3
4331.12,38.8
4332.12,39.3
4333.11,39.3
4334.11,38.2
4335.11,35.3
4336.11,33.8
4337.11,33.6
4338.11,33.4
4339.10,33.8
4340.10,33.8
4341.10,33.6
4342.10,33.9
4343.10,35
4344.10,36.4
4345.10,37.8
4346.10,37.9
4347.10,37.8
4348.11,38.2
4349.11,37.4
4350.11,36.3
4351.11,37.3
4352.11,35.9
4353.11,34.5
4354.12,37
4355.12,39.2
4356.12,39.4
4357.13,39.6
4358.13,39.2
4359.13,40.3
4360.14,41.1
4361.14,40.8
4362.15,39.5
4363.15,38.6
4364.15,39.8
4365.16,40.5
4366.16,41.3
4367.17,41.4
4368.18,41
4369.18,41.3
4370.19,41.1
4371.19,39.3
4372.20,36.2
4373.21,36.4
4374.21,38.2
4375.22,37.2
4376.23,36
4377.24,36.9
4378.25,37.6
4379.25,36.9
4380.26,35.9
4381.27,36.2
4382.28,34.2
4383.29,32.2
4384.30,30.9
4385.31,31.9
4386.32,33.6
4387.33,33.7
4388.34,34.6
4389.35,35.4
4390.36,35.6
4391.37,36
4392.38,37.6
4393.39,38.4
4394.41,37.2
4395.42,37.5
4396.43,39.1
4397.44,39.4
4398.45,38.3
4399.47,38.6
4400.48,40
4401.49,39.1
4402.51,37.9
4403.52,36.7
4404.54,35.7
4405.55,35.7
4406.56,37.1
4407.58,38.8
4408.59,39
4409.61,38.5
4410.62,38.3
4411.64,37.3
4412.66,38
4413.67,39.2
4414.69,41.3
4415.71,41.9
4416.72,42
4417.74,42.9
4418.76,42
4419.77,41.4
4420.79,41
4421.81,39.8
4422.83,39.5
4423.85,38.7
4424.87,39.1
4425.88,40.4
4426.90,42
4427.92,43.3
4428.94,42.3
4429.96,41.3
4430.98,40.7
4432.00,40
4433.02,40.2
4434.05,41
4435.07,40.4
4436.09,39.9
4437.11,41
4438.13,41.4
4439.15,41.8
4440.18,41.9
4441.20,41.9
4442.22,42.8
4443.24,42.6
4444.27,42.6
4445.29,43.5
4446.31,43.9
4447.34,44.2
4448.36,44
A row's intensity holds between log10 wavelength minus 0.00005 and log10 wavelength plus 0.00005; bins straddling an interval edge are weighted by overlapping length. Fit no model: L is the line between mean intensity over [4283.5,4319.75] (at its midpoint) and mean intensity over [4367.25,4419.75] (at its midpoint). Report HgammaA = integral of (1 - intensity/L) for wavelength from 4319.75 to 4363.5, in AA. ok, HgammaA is -5.0 AA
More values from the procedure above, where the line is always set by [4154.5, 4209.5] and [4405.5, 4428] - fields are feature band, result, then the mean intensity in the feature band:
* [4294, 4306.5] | 3.29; 26.2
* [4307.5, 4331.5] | 1.23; 34.5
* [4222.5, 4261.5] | 1.29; 32.3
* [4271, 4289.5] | 1.50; 32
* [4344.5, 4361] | -0.25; 38.1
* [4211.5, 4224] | -0.23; 33.1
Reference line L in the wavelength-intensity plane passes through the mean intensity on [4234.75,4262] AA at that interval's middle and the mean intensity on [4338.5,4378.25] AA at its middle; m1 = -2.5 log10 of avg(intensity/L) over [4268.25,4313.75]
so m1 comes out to 0.19 mag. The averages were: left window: 33.2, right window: 38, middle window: 29.4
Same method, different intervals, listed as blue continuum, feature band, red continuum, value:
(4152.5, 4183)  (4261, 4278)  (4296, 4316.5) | -0.14 mag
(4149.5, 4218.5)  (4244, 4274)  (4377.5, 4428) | 0.03 mag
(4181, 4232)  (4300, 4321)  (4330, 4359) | 0.19 mag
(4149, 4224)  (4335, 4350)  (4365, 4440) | 0.03 mag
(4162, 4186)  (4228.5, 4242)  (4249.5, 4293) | -0.03 mag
